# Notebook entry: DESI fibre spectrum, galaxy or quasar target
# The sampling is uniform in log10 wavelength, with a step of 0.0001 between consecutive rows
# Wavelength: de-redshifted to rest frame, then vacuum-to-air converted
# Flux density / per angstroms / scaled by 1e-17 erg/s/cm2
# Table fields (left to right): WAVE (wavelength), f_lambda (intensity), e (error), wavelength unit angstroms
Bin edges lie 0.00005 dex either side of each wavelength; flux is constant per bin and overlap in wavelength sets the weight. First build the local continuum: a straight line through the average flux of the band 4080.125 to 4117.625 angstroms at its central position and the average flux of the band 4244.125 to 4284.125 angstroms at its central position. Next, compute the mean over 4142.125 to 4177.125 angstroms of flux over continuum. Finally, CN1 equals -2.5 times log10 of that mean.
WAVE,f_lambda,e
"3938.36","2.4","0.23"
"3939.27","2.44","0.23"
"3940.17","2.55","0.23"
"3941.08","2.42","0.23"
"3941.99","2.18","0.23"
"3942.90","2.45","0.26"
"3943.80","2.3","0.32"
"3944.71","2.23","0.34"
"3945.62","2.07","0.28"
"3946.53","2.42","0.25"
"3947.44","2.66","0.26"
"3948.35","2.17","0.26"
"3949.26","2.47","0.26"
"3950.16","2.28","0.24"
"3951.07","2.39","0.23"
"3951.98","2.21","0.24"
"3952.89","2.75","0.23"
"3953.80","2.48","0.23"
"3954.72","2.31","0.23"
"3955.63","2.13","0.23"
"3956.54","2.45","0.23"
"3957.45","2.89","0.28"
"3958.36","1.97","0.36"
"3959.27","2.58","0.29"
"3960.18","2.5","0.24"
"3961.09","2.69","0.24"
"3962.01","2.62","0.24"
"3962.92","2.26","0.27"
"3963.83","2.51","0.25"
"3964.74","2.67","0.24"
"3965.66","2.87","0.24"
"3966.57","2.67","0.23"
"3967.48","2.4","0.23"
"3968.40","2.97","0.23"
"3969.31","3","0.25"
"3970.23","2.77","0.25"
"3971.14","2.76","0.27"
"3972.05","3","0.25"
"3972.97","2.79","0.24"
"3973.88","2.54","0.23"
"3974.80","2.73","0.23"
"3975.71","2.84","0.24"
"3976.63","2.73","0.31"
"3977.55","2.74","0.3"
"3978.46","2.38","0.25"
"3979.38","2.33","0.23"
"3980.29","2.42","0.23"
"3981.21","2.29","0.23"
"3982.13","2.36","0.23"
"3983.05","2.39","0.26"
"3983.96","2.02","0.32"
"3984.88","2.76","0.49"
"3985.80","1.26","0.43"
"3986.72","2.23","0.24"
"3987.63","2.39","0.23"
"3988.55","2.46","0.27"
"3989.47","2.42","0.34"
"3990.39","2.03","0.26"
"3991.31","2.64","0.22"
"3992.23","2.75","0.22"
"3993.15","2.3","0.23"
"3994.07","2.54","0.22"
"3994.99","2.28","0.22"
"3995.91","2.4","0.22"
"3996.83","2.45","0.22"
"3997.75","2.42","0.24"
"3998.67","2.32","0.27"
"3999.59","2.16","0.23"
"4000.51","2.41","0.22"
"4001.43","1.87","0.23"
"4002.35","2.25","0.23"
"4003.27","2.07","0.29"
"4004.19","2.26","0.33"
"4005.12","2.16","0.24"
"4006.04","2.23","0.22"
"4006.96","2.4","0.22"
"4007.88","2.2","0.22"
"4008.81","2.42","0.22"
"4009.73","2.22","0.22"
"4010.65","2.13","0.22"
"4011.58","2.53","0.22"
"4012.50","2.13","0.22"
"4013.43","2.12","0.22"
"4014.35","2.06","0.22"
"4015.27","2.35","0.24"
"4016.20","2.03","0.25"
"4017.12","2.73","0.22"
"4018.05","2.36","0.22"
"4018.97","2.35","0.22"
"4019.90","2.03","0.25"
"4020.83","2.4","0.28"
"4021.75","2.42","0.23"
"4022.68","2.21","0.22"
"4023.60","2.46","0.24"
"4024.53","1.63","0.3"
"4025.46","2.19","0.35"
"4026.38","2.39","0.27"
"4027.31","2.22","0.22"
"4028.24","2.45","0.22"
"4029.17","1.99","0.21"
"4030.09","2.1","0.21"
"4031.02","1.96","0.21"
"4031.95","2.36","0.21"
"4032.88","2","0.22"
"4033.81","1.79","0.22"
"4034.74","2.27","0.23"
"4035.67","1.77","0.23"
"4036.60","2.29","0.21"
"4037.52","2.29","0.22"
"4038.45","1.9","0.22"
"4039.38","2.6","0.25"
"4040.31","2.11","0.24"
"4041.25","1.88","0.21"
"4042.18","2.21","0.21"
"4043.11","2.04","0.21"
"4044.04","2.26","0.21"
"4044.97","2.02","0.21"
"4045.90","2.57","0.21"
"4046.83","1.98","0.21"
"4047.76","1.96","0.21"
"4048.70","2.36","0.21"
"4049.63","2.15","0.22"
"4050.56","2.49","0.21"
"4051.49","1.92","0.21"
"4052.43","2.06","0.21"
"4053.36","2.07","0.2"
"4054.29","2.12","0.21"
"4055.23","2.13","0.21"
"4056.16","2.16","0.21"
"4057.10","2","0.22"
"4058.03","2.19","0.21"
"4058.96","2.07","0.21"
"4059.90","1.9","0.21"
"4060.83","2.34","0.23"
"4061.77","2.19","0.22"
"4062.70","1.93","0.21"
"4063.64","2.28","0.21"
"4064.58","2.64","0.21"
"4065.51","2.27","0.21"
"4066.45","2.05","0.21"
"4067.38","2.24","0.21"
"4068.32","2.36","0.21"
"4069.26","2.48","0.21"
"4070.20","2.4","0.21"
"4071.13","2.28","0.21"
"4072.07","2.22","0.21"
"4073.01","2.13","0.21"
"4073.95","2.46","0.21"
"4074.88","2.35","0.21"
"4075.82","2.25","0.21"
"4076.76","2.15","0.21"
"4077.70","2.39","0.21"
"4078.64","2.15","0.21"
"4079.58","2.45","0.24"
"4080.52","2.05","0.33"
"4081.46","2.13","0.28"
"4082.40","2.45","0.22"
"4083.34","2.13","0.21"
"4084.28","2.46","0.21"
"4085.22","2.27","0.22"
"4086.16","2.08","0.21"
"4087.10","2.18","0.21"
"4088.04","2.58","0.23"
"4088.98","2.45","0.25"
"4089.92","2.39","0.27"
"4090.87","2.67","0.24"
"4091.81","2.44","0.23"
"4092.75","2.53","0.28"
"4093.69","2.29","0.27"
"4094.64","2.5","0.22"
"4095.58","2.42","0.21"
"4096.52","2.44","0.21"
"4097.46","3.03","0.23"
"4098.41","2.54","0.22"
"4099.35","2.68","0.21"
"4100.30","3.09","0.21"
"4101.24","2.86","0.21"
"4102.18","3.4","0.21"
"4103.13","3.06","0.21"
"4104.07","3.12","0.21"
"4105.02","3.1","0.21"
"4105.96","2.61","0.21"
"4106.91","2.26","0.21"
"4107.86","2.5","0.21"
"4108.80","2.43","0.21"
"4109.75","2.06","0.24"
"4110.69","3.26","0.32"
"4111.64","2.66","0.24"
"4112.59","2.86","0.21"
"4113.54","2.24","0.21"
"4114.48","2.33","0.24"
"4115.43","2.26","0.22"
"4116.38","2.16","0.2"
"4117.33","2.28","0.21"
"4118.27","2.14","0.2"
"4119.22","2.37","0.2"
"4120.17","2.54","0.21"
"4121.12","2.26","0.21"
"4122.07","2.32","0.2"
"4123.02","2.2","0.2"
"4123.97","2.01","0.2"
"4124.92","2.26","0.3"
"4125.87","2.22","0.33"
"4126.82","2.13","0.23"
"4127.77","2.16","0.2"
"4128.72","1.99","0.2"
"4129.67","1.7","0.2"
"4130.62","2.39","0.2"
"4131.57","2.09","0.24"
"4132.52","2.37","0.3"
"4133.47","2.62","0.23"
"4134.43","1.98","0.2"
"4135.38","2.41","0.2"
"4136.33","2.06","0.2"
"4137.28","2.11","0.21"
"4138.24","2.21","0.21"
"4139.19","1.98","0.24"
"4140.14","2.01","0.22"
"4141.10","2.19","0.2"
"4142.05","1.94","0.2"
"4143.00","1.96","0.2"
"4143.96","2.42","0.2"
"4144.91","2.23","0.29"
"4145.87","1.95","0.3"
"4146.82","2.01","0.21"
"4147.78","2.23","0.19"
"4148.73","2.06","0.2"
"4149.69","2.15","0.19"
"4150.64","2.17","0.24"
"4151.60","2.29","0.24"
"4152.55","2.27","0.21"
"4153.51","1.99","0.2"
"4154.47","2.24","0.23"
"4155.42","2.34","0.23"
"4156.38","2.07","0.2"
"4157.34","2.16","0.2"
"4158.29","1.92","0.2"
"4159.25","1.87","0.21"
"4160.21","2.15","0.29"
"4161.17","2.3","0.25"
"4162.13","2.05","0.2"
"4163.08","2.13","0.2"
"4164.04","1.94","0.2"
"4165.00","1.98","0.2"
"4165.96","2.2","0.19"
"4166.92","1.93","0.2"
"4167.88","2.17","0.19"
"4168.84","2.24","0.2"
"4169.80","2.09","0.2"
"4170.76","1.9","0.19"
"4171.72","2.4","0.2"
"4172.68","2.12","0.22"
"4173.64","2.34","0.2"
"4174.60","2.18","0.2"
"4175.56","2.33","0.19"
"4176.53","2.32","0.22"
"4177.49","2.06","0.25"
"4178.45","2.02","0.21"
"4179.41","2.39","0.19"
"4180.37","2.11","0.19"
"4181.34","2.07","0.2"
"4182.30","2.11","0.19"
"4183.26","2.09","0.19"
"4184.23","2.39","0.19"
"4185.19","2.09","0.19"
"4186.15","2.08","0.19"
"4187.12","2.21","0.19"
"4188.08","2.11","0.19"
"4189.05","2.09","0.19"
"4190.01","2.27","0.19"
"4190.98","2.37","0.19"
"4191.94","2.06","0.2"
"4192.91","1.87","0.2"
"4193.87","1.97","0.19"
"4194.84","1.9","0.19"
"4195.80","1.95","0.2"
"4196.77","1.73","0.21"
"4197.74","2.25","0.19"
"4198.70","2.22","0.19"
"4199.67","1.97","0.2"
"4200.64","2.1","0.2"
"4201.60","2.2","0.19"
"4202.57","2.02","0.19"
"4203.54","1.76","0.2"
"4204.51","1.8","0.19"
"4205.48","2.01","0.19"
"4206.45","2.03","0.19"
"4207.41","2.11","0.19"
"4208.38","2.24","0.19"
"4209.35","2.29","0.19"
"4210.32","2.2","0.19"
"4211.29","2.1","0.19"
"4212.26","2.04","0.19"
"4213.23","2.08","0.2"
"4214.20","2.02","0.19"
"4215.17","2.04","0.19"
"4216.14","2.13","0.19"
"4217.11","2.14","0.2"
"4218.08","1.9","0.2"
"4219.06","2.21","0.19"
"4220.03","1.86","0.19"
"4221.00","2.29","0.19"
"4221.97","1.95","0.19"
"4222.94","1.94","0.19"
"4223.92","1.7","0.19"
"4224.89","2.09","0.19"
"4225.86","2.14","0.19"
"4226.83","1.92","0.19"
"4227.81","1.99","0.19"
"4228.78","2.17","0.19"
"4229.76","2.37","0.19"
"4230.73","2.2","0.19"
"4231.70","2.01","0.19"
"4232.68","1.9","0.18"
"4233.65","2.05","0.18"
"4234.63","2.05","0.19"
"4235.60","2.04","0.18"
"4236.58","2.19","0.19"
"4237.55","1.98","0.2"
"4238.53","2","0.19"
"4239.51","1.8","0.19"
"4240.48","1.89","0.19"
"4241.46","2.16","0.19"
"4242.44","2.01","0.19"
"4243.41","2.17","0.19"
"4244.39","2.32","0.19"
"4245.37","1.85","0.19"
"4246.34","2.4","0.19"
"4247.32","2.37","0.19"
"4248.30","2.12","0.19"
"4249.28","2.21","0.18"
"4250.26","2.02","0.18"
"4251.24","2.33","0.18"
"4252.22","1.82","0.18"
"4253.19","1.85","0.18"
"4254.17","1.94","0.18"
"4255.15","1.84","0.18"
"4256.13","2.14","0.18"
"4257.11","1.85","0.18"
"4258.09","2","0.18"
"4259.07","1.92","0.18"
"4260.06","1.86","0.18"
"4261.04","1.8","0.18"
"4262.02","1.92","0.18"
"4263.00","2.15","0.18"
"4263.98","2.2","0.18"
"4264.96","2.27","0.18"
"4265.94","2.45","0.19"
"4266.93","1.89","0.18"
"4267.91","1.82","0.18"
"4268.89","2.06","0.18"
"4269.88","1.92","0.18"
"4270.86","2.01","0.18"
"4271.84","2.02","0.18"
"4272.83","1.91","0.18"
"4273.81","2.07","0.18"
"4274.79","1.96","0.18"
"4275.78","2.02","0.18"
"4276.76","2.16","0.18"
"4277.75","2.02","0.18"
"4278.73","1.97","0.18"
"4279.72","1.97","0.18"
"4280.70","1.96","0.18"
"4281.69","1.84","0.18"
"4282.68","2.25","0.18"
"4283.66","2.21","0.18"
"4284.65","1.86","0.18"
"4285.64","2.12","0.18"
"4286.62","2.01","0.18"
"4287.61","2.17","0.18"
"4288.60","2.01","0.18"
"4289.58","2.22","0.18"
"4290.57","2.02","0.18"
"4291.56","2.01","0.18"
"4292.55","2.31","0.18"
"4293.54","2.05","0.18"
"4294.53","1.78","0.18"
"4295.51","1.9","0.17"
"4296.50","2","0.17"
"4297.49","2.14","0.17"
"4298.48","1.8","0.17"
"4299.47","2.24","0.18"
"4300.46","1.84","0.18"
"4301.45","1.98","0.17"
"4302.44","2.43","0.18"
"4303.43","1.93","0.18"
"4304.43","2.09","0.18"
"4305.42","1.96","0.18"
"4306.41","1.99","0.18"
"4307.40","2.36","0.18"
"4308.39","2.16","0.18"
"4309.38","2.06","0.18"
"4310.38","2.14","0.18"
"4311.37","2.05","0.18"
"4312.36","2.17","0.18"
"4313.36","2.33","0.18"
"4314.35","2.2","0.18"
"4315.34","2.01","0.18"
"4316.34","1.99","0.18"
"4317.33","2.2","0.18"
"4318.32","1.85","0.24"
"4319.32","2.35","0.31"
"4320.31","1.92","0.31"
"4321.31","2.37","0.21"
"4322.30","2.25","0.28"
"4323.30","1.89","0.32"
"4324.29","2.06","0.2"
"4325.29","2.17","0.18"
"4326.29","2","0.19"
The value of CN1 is 0.103 mag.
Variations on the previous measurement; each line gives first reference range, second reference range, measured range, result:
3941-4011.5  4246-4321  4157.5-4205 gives 0.040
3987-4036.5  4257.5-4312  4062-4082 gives -0.030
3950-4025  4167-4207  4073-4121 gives -0.114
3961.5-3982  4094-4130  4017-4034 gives 0.171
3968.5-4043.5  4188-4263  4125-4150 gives 0.007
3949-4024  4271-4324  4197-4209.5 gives 0.055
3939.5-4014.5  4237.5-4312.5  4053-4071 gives 0.051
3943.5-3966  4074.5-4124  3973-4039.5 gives 0.073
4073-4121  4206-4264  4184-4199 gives 0.050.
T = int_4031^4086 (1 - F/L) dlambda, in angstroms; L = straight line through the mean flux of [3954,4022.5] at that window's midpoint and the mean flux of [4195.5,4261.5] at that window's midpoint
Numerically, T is 2.6 angstroms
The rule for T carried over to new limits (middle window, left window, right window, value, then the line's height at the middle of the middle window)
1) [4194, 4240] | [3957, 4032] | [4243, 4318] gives 1.9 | 2.13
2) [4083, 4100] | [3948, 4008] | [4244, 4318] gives -1.2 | 2.3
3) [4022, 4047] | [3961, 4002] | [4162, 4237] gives 2.5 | 2.39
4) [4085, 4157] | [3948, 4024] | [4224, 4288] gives -4.1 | 2.23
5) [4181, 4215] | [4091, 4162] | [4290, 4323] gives 2.4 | 2.24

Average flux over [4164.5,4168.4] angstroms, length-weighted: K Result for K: 2.07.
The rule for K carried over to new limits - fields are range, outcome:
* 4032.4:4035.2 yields 2.02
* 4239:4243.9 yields 2.01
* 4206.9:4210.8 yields 2.21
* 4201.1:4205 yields 1.95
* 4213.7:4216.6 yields 2.06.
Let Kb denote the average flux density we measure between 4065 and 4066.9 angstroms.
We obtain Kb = 2.18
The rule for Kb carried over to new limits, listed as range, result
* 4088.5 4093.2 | 2.5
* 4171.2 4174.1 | 2.28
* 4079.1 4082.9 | 2.27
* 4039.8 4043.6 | 2.06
